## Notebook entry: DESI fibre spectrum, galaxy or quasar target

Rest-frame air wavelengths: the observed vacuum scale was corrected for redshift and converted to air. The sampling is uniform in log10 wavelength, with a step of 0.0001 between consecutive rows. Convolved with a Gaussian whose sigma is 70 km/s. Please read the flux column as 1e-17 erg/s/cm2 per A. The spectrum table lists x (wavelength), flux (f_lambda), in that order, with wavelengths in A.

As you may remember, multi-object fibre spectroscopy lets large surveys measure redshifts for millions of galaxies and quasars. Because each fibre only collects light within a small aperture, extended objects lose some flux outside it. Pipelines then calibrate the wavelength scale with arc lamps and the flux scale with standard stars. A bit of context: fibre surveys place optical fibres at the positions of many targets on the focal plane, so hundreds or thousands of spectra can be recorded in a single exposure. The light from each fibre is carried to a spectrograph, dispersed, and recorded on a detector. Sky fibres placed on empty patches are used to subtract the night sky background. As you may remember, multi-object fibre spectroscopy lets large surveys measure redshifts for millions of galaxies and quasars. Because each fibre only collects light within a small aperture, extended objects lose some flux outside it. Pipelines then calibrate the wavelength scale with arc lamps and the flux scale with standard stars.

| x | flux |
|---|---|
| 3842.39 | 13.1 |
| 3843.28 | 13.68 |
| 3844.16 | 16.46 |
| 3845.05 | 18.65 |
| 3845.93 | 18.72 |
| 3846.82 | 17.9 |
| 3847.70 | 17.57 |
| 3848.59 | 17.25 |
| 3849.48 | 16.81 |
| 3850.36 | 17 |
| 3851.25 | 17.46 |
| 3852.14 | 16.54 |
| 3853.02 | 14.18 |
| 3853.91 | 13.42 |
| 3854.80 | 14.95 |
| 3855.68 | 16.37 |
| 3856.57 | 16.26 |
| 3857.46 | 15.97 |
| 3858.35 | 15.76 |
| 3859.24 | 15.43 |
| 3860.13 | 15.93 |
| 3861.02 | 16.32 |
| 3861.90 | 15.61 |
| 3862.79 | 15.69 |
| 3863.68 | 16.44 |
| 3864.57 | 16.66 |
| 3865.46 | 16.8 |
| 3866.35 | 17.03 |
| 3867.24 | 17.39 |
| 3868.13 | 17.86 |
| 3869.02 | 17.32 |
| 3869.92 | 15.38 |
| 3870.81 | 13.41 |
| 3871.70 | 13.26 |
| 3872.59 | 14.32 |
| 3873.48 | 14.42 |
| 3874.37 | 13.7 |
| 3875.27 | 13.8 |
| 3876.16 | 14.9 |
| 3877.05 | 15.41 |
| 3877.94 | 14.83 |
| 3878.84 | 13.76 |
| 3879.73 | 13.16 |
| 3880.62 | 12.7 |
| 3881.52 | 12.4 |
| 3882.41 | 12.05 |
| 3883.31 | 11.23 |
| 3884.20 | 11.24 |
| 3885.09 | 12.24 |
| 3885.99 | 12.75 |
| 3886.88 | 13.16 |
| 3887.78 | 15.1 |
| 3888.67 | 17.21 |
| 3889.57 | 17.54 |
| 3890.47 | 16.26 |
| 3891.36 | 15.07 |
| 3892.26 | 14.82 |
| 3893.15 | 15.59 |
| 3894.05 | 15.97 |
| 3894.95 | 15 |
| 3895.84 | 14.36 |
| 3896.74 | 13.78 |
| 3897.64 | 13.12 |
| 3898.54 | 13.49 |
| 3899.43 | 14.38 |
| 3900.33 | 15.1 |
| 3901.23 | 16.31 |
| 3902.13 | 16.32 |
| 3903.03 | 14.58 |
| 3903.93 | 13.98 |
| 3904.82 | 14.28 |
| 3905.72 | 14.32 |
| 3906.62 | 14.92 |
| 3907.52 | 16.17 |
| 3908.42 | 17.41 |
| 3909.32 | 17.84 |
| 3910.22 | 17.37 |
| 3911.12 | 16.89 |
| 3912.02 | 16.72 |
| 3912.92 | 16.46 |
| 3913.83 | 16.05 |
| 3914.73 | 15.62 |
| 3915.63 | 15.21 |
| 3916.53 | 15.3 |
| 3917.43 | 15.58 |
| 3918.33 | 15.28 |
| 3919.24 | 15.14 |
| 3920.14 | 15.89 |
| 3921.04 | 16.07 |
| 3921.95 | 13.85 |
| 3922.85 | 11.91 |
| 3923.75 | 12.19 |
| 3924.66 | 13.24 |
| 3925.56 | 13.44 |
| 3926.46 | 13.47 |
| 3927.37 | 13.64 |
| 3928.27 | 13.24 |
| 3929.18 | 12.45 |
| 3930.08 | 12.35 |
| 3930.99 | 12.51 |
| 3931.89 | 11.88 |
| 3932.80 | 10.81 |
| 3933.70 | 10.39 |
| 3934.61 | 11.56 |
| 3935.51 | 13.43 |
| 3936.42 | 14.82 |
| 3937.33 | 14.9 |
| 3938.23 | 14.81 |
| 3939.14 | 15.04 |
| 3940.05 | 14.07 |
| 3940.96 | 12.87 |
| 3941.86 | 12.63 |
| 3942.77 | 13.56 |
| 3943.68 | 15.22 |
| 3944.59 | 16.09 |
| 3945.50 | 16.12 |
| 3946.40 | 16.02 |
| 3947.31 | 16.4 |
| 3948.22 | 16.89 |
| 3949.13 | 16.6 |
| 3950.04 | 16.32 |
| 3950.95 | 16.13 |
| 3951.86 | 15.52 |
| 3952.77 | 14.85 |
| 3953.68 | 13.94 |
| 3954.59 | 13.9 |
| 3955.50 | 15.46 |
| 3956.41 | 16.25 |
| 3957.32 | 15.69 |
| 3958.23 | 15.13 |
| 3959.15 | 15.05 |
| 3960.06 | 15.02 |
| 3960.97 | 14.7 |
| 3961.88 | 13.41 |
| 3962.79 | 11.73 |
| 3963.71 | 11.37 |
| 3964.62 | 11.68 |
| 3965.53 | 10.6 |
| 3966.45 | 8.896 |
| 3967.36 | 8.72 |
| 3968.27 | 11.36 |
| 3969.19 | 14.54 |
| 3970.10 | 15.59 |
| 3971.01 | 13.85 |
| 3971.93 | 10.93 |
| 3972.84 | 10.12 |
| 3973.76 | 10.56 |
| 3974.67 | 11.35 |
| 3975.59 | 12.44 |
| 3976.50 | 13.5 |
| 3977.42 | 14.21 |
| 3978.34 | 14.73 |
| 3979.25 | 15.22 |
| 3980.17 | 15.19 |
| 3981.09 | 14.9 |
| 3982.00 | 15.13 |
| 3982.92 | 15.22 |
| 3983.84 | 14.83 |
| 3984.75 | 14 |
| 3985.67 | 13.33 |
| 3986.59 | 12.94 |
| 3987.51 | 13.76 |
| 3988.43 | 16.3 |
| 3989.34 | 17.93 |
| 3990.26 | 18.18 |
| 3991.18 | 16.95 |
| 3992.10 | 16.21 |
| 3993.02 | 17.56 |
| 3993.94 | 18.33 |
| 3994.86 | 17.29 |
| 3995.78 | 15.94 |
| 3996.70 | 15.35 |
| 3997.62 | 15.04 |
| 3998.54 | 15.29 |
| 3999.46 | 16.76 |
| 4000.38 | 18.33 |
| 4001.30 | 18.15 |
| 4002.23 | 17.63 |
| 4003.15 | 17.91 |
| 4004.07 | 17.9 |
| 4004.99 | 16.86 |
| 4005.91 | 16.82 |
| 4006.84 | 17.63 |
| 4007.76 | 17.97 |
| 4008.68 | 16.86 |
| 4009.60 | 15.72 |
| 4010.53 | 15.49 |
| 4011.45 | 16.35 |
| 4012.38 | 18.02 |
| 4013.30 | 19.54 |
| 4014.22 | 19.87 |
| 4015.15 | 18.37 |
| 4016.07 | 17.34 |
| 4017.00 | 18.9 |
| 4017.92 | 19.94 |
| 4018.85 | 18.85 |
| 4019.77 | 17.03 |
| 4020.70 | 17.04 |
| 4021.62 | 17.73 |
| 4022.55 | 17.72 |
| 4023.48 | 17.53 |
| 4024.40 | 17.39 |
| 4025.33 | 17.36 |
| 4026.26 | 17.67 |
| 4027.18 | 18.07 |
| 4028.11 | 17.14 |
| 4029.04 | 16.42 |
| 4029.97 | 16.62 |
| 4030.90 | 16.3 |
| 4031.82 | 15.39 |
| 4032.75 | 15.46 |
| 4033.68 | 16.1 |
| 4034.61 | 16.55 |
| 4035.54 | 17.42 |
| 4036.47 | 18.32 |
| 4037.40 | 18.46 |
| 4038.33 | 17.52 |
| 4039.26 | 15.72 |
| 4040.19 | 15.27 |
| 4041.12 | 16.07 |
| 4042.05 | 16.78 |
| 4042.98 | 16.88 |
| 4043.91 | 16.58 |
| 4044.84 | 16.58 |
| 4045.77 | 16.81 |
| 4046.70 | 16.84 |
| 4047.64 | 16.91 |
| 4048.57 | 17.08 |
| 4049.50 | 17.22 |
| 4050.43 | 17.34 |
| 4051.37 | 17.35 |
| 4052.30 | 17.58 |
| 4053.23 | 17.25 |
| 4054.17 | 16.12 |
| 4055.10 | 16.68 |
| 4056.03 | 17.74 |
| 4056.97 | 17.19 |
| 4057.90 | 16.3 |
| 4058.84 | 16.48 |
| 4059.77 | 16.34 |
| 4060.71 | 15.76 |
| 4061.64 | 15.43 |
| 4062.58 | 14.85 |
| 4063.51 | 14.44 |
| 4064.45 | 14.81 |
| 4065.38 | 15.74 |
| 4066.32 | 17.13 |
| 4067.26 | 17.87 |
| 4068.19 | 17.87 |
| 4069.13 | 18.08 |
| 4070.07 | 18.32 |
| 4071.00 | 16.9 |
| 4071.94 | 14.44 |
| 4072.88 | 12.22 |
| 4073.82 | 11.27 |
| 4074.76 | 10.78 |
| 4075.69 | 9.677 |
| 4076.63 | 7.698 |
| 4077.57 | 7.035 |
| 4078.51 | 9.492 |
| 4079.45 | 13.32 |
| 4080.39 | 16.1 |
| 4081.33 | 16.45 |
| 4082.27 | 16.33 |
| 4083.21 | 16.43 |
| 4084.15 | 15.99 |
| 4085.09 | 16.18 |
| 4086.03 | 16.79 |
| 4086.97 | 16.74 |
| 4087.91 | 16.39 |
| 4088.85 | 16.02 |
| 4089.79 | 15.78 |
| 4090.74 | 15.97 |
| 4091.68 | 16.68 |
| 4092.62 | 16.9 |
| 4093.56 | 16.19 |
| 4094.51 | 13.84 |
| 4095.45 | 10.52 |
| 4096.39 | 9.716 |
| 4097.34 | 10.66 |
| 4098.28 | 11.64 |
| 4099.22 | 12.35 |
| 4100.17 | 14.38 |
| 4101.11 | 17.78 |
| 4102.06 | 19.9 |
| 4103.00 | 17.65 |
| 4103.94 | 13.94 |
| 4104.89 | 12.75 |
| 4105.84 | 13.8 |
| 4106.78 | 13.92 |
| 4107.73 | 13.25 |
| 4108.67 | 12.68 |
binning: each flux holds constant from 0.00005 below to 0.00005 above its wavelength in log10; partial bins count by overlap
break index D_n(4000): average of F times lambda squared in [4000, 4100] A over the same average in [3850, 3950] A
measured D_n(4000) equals 1.2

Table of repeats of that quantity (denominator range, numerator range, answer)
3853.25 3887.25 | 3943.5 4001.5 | 1.05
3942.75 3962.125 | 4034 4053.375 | 1.15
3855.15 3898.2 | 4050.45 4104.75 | 1.12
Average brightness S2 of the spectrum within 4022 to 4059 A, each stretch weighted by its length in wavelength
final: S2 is 16.9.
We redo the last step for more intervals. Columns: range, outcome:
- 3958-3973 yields 12.5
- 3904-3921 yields 15.9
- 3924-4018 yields 14.9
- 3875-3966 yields 14.4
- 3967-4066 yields 16.2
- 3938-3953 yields 15.3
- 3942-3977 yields 13.8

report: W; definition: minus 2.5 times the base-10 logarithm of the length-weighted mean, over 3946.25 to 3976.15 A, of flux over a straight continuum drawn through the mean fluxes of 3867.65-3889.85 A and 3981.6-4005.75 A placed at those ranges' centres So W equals 0.15 mag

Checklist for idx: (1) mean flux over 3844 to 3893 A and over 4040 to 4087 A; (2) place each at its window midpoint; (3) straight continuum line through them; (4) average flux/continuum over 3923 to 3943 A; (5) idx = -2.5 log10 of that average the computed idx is 0.18 mag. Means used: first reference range 15.3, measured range 13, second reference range 15.5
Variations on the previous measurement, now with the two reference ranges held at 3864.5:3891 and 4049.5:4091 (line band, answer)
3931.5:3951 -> 0.034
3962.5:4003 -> 0.043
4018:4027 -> -0.170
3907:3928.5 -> -0.034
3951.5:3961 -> -0.013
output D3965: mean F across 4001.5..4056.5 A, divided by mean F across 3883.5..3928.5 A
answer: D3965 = 1.2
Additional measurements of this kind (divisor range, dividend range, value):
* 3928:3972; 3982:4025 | 1.23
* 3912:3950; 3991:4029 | 1.22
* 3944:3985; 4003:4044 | 1.23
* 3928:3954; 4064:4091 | 1.04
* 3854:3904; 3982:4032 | 1.14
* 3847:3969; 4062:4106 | 1.00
